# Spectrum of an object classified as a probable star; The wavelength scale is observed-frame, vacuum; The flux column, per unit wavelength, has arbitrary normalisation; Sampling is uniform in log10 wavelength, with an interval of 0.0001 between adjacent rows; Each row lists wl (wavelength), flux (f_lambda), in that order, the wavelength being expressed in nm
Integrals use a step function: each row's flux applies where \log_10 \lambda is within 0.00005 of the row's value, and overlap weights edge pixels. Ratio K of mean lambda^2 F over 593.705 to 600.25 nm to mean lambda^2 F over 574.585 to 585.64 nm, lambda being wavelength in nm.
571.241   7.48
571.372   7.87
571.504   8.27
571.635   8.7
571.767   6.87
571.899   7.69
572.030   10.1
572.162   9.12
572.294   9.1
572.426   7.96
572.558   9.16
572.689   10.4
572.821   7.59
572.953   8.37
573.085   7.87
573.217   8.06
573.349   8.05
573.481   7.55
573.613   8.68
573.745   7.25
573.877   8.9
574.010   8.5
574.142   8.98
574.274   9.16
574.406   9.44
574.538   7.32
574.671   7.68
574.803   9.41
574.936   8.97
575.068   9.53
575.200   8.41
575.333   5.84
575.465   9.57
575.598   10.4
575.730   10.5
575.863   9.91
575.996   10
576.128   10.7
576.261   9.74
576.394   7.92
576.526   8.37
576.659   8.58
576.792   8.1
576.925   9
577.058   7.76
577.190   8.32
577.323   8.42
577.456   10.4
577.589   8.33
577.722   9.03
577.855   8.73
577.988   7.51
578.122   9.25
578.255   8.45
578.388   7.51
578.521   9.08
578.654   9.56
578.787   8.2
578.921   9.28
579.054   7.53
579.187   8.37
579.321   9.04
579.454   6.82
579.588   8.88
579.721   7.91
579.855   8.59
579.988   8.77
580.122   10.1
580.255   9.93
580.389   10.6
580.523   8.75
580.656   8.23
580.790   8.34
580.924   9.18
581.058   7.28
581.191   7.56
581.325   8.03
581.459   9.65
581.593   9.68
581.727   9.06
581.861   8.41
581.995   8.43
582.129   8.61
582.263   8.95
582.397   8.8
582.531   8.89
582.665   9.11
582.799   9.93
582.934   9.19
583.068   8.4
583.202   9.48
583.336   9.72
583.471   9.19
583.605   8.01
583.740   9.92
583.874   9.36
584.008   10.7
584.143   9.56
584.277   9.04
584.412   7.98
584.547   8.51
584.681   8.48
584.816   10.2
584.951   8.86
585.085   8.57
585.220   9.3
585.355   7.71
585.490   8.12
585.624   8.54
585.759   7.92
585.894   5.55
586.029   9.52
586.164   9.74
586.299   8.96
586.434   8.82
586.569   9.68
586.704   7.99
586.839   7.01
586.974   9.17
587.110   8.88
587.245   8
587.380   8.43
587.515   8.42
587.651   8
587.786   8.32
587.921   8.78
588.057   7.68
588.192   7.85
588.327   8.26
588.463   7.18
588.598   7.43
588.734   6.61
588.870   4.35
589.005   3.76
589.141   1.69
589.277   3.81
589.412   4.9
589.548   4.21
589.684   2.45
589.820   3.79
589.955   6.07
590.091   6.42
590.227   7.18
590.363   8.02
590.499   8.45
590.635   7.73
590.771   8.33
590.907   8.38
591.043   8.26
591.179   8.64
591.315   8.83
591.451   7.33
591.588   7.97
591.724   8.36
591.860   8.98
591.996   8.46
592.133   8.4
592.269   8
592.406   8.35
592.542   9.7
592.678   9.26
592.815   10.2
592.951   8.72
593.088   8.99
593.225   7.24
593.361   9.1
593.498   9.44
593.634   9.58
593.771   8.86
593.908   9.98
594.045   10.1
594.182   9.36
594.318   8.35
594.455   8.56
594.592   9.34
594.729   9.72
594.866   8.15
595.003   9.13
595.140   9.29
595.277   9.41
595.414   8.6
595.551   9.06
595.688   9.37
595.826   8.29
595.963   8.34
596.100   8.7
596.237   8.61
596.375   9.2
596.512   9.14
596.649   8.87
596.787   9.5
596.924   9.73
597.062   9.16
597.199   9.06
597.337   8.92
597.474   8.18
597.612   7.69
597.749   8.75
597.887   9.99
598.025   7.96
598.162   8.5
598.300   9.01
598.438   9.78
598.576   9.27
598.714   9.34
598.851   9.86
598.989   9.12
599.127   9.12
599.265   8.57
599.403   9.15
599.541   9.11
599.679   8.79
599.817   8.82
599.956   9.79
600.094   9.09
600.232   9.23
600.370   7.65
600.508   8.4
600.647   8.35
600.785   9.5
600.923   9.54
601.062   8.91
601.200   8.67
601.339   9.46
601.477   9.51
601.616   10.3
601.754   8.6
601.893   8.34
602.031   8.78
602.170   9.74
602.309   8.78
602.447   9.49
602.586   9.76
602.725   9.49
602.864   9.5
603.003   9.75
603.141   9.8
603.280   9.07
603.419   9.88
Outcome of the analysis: 1.1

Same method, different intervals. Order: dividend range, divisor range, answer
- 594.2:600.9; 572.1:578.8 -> 1.11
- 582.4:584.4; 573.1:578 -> 1.09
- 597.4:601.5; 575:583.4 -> 1.09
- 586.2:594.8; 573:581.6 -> 0.94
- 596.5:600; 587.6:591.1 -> 1.44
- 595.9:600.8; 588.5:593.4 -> 1.28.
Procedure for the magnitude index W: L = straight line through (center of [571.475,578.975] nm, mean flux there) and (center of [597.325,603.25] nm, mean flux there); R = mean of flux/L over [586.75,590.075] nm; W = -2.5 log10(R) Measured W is 0.35 mag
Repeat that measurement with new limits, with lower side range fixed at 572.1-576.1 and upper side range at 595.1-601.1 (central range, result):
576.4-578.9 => 0.02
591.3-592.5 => 0.08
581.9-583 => -0.02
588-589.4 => 0.46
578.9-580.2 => 0.03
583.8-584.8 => -0.04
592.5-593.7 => -0.02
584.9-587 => 0.05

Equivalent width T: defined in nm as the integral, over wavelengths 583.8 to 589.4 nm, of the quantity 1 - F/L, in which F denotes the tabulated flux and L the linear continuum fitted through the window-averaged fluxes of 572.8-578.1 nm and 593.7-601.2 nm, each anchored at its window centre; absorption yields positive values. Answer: 0.57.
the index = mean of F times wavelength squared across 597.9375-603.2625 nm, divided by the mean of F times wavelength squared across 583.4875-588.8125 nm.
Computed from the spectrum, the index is 1.1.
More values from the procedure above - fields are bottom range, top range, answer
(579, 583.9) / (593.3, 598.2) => 1.07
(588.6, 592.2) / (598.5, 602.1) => 1.41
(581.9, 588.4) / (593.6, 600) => 1.08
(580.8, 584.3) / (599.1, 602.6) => 1.07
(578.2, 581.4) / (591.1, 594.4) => 1.08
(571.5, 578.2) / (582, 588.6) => 1.03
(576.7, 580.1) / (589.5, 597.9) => 1.05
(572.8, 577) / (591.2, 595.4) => 1.09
